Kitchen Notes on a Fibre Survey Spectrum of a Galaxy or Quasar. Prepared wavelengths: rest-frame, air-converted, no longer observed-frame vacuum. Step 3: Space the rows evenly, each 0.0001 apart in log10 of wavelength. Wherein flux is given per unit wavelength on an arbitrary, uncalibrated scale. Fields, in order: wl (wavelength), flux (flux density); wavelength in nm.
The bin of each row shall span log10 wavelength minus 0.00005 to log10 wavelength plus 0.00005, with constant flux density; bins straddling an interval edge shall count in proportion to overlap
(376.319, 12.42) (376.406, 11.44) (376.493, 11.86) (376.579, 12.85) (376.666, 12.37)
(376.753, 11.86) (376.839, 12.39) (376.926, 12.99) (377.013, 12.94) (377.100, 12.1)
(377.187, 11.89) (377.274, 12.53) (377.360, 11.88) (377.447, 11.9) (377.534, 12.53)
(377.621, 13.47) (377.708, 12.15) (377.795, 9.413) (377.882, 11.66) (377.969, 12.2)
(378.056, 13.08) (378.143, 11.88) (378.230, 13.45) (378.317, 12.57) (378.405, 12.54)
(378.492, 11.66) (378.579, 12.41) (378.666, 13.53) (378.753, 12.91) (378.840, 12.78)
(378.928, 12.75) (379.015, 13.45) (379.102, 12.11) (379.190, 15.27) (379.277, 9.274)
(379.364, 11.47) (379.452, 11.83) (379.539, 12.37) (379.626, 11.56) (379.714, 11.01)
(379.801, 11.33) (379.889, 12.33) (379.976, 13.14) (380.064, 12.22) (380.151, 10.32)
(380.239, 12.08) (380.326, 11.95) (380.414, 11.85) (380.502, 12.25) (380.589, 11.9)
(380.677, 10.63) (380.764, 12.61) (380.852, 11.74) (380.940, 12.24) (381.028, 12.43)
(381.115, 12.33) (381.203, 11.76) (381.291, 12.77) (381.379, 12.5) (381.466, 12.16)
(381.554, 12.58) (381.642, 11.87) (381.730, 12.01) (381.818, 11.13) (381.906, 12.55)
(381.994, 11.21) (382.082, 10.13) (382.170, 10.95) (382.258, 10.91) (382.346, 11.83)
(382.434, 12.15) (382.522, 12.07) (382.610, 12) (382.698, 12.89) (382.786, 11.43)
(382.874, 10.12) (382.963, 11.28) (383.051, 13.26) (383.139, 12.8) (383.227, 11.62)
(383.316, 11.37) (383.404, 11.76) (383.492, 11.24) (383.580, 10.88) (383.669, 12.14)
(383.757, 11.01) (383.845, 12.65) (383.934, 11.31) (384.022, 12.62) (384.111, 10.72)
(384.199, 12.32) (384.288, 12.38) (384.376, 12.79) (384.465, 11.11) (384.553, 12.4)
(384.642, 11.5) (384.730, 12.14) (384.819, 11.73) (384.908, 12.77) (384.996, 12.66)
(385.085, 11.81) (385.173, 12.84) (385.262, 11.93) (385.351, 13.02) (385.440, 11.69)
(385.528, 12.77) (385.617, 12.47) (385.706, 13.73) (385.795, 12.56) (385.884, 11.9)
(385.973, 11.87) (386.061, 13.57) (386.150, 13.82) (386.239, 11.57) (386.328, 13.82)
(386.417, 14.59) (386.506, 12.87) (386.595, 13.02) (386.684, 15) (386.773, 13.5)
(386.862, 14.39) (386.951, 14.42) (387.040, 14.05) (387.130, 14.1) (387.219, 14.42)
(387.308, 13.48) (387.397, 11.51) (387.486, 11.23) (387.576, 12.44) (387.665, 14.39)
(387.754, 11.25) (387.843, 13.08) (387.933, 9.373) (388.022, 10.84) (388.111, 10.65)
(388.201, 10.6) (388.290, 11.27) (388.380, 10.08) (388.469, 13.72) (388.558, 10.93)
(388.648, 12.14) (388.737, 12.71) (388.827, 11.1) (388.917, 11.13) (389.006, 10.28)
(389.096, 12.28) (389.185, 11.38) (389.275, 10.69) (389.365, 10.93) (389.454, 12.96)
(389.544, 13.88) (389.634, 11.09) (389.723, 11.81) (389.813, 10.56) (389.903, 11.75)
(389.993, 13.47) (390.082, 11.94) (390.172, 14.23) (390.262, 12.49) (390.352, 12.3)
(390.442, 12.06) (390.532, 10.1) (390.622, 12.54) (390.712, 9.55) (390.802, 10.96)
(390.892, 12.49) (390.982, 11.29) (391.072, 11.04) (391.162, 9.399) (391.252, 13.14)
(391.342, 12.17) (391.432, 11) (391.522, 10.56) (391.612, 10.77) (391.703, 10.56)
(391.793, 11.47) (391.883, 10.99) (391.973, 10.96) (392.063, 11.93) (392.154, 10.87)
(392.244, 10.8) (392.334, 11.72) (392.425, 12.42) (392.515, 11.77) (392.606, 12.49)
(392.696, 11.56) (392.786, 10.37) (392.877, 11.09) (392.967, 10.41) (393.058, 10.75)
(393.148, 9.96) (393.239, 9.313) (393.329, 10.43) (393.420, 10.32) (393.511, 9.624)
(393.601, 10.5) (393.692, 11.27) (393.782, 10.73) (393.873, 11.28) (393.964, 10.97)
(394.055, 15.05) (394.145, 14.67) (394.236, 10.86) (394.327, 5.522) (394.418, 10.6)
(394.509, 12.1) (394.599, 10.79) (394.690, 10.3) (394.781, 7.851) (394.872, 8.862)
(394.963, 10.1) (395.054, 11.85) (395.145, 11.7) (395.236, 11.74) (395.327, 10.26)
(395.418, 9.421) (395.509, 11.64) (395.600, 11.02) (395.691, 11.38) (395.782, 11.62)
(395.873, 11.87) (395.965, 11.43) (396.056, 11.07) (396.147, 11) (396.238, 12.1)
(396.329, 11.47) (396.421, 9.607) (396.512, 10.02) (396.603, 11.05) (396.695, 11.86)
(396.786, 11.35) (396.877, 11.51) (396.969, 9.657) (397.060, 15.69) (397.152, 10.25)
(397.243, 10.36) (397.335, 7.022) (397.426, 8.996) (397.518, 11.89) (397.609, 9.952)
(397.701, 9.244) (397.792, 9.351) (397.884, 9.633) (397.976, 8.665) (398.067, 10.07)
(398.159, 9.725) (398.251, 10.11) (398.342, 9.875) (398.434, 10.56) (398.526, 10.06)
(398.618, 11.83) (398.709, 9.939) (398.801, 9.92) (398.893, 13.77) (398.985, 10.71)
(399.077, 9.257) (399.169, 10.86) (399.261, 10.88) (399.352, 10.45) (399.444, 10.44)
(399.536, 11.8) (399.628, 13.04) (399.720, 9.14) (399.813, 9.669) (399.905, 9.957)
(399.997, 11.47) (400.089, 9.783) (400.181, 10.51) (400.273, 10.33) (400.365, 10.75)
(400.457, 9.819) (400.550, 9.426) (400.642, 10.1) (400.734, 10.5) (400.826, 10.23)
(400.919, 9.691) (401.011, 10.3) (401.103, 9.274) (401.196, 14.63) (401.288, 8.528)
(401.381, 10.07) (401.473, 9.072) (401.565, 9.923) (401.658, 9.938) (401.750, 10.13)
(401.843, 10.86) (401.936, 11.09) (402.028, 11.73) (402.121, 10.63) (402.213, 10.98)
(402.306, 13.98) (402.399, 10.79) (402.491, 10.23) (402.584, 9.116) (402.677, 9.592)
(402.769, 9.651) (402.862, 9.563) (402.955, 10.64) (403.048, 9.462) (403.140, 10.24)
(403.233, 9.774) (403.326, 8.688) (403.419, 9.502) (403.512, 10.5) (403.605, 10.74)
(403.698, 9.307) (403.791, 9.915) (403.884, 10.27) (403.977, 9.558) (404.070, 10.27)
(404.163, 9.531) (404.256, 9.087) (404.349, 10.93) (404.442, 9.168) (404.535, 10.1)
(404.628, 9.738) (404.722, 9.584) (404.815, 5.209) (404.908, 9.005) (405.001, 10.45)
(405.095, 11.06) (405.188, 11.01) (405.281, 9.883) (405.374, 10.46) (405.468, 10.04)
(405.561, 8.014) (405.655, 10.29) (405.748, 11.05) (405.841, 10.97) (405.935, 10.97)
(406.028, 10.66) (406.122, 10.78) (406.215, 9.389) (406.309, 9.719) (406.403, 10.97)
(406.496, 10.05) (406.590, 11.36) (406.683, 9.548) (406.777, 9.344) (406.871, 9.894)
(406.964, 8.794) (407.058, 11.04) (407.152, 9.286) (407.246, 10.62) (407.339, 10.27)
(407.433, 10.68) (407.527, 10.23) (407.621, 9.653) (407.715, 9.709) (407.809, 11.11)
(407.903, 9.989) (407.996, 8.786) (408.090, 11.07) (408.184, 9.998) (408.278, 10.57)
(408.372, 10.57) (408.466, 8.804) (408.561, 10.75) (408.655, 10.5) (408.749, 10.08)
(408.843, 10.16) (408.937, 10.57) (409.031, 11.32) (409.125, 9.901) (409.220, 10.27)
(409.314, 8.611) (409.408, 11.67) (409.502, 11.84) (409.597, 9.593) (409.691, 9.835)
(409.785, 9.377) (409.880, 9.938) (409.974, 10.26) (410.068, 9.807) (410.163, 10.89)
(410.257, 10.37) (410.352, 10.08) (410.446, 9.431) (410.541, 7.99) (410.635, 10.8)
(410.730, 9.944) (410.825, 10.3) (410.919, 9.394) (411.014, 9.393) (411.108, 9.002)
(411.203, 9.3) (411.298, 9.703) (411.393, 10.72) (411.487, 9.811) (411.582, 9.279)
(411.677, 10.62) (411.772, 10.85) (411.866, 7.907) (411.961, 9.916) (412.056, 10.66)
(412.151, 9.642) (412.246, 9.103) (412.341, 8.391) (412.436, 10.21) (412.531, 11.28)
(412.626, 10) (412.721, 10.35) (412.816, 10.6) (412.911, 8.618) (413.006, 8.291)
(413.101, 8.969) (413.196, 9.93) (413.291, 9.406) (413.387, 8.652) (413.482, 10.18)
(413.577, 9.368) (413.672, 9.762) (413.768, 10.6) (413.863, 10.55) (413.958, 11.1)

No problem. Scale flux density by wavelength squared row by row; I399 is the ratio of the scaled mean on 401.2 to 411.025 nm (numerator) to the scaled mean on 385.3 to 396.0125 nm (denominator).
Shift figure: 0.94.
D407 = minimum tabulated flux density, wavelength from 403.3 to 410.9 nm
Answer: 5.209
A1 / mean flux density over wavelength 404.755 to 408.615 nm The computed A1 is 10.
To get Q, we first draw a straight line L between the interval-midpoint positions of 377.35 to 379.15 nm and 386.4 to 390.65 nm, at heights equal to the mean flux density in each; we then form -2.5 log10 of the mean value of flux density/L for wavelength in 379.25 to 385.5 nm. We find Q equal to 0.04 mag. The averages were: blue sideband 12.4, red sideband 12.3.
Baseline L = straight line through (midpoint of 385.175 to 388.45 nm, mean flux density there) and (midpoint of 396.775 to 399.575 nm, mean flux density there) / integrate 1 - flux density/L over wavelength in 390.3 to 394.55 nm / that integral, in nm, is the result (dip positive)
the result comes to 0.16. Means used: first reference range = 12.7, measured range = 11.1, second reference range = 10.4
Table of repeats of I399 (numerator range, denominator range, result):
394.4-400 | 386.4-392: 0.93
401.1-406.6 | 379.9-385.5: 0.95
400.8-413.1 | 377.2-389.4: 0.93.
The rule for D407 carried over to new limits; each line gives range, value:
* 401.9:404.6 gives 8.688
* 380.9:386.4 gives 10.12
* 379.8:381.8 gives 10.32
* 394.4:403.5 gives 7.022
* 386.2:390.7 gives 9.373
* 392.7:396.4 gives 5.522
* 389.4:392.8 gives 9.399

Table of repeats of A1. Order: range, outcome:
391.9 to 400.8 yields 10.7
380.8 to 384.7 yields 11.8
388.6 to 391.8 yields 11.6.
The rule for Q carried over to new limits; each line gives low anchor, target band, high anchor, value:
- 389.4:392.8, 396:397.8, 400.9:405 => 0.01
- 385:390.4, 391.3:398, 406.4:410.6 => 0.08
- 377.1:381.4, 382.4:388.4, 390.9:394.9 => -0.06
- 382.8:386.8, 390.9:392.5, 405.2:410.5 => 0.04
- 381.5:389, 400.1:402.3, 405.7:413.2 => 0.03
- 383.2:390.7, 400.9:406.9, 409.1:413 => 0.05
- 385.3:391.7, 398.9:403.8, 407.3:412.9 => 0.05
